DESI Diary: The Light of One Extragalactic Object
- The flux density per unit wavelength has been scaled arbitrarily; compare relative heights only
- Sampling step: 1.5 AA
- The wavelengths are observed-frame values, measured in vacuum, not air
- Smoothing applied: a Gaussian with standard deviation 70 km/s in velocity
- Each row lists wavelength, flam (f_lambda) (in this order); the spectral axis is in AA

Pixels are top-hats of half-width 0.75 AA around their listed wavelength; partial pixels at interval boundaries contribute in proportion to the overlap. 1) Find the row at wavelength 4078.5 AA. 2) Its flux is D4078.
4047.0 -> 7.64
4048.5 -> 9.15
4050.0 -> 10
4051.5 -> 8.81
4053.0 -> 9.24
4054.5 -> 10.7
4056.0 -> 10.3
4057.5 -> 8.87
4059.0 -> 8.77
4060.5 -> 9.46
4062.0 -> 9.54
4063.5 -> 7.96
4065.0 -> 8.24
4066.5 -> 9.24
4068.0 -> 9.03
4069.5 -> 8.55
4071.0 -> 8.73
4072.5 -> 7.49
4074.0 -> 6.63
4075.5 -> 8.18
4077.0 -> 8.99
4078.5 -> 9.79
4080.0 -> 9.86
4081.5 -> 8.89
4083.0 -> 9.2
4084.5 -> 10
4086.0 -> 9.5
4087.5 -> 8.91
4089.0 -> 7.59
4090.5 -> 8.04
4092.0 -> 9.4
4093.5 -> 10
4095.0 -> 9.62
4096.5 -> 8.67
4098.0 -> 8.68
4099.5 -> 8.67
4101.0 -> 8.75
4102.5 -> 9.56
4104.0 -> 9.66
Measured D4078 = 9.79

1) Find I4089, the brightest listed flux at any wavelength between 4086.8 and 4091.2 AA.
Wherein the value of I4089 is 8.91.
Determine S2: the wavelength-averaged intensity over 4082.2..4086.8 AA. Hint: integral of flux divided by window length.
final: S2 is 9.55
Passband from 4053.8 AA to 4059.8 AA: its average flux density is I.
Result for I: 9.65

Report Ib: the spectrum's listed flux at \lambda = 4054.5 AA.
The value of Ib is 10.7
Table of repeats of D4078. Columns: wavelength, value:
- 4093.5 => 10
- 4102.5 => 9.56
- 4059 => 8.77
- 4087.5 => 8.91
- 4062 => 9.54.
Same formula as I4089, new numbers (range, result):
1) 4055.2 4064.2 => 10.3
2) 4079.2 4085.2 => 10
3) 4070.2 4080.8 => 9.86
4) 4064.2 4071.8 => 9.24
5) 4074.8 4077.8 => 8.99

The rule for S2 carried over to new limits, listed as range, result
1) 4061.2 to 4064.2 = 8.78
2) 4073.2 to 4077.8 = 7.95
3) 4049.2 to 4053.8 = 9.36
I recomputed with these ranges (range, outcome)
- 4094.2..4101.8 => 8.89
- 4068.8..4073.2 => 8.26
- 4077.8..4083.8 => 9.44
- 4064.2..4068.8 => 8.82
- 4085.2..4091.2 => 8.53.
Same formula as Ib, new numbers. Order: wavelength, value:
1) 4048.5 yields 9.15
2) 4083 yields 9.2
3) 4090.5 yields 8.04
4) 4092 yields 9.4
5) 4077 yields 8.99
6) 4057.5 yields 8.87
